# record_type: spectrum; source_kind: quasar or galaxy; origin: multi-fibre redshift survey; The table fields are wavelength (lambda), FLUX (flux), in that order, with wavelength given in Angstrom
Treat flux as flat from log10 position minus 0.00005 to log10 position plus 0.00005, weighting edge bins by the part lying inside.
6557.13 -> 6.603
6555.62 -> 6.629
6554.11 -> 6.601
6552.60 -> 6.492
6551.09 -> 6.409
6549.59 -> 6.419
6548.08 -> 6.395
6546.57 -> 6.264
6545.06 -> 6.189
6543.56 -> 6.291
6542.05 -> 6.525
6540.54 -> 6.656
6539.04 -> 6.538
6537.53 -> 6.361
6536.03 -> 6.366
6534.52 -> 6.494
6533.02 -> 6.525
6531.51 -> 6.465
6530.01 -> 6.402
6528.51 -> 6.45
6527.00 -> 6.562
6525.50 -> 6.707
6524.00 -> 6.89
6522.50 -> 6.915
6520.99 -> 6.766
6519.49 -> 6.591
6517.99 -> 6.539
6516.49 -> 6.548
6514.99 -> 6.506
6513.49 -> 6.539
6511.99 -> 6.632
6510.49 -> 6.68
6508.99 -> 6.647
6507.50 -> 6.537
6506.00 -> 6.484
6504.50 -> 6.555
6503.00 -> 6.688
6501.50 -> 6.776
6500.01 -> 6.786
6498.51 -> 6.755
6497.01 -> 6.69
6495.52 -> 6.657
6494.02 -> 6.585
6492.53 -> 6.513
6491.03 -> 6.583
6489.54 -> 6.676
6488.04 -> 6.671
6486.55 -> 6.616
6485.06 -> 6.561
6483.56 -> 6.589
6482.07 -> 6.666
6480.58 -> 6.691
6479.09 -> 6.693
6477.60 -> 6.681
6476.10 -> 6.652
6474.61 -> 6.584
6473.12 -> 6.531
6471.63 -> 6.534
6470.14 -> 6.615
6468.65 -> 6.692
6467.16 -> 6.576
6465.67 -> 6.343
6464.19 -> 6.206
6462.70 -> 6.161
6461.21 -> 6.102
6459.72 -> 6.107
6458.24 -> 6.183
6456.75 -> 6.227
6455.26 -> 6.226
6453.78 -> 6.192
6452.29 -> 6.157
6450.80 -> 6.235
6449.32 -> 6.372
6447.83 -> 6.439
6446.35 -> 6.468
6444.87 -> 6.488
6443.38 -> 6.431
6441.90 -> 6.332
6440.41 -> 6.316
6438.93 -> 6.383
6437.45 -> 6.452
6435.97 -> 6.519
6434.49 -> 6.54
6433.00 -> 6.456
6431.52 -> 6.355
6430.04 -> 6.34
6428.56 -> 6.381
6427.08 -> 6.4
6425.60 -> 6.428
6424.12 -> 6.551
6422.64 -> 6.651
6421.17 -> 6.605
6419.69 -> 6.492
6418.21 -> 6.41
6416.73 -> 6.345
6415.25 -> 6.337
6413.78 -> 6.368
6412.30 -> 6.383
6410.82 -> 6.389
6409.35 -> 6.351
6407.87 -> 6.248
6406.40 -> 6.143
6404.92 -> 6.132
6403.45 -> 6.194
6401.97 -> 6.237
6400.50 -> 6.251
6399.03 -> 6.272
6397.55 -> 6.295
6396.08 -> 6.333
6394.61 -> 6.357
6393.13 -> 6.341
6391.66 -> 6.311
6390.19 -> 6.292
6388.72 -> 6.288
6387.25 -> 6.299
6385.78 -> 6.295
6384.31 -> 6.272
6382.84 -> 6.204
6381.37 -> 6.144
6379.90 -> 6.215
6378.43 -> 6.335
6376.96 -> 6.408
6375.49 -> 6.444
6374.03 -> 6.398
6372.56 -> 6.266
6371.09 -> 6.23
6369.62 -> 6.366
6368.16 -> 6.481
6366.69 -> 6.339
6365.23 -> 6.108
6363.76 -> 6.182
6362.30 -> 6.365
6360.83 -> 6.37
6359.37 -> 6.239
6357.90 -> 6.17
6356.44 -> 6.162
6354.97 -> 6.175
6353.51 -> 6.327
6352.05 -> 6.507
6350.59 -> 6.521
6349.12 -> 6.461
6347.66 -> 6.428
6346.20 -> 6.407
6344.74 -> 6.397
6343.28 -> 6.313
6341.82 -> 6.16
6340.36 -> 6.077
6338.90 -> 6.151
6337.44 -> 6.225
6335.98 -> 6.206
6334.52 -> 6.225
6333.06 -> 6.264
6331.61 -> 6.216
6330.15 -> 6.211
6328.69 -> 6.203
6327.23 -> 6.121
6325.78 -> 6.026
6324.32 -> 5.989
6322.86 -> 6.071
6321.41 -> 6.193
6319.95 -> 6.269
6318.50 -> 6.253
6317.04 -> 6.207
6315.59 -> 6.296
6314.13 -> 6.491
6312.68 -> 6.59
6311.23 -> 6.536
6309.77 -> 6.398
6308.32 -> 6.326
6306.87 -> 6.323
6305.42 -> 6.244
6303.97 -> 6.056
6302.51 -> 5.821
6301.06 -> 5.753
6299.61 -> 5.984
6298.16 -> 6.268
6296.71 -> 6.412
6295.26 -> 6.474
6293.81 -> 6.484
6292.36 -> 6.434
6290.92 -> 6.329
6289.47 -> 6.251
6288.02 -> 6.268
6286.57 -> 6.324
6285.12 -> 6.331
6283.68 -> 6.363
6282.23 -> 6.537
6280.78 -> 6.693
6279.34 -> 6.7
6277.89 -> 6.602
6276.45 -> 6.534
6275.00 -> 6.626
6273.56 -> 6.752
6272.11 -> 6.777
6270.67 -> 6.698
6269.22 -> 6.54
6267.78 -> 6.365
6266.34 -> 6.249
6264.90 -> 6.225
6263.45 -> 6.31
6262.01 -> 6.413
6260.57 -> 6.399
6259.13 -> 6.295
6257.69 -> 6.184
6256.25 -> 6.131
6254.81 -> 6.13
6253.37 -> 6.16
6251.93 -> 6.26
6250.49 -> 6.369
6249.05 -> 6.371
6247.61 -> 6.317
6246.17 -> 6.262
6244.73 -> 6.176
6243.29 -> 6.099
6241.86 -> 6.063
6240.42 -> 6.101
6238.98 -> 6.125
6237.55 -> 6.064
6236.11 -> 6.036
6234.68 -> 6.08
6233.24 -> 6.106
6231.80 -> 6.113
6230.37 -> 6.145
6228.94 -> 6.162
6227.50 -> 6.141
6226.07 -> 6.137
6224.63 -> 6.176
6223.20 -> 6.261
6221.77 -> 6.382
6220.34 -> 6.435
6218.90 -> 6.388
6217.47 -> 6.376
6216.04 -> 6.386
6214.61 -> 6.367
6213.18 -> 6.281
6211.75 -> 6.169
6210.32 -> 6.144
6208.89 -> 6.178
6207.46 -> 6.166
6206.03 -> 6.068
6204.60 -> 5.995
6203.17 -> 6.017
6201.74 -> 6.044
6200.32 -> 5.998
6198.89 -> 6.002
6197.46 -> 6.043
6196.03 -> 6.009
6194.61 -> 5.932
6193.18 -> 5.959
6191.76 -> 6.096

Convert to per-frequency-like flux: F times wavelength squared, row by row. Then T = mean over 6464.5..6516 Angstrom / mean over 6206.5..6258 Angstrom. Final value 1.2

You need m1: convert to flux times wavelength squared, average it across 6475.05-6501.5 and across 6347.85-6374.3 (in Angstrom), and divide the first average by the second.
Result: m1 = 1.1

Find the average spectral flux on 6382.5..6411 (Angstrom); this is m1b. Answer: 6.28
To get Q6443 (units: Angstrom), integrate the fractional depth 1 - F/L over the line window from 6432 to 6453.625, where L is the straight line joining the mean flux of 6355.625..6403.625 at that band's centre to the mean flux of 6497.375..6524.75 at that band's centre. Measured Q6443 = 0.2 Angstrom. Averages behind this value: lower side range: 6.29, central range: 6.39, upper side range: 6.66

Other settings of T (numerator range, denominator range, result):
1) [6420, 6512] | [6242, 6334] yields 1.09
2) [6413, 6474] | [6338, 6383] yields 1.04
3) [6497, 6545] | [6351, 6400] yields 1.09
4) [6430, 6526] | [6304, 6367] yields 1.09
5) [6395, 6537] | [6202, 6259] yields 1.13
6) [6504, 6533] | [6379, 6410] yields 1.10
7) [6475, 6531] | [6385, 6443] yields 1.07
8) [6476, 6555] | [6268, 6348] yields 1.11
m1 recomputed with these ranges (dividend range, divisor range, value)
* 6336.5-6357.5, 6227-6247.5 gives 1.07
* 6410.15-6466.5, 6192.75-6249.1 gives 1.11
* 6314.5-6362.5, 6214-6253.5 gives 1.04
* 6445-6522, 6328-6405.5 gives 1.08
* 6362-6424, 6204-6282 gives 1.05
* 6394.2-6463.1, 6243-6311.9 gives 1.05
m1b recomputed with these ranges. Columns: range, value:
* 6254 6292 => 6.43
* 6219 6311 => 6.3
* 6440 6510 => 6.5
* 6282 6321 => 6.29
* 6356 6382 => 6.29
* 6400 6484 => 6.4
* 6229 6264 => 6.2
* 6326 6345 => 6.2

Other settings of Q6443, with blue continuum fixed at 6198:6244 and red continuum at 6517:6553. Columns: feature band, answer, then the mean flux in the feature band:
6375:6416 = 0.4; 6.29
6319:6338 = 0.3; 6.17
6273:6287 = -0.7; 6.55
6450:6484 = 0.1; 6.42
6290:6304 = 0.1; 6.21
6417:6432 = -0.2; 6.46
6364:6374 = 0.0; 6.3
